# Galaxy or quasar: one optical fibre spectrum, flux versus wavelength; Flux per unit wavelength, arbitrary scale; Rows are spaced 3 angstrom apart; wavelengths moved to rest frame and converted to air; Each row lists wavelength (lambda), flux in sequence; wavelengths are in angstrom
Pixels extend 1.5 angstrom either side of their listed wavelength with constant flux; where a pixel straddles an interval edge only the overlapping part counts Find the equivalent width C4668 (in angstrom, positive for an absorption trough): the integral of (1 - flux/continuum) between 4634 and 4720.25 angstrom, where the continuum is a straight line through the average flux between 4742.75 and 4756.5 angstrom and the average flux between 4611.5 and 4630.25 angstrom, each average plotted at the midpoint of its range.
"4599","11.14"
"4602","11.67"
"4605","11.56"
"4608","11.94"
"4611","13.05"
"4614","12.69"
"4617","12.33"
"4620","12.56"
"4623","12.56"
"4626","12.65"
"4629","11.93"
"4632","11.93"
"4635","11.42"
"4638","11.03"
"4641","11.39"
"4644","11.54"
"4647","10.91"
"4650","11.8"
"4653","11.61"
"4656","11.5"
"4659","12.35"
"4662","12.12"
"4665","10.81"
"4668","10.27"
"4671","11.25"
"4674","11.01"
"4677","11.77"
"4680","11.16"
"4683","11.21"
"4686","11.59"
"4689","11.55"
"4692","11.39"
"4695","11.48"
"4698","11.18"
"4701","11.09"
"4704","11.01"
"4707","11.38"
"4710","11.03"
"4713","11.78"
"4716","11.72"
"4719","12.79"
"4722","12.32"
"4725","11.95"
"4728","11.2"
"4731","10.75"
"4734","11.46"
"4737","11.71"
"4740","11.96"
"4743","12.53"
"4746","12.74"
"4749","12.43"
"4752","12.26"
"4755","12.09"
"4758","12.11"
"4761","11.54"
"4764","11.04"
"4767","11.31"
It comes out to 7.2 angstrom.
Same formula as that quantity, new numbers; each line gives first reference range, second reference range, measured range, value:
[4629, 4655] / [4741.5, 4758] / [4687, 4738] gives 2.3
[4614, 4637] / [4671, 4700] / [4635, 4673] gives 1.4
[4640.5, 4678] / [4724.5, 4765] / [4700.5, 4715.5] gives 0.5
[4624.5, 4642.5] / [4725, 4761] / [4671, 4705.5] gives 1.5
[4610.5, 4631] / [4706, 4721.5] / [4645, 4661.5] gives 0.8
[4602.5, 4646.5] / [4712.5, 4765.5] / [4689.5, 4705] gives 0.9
